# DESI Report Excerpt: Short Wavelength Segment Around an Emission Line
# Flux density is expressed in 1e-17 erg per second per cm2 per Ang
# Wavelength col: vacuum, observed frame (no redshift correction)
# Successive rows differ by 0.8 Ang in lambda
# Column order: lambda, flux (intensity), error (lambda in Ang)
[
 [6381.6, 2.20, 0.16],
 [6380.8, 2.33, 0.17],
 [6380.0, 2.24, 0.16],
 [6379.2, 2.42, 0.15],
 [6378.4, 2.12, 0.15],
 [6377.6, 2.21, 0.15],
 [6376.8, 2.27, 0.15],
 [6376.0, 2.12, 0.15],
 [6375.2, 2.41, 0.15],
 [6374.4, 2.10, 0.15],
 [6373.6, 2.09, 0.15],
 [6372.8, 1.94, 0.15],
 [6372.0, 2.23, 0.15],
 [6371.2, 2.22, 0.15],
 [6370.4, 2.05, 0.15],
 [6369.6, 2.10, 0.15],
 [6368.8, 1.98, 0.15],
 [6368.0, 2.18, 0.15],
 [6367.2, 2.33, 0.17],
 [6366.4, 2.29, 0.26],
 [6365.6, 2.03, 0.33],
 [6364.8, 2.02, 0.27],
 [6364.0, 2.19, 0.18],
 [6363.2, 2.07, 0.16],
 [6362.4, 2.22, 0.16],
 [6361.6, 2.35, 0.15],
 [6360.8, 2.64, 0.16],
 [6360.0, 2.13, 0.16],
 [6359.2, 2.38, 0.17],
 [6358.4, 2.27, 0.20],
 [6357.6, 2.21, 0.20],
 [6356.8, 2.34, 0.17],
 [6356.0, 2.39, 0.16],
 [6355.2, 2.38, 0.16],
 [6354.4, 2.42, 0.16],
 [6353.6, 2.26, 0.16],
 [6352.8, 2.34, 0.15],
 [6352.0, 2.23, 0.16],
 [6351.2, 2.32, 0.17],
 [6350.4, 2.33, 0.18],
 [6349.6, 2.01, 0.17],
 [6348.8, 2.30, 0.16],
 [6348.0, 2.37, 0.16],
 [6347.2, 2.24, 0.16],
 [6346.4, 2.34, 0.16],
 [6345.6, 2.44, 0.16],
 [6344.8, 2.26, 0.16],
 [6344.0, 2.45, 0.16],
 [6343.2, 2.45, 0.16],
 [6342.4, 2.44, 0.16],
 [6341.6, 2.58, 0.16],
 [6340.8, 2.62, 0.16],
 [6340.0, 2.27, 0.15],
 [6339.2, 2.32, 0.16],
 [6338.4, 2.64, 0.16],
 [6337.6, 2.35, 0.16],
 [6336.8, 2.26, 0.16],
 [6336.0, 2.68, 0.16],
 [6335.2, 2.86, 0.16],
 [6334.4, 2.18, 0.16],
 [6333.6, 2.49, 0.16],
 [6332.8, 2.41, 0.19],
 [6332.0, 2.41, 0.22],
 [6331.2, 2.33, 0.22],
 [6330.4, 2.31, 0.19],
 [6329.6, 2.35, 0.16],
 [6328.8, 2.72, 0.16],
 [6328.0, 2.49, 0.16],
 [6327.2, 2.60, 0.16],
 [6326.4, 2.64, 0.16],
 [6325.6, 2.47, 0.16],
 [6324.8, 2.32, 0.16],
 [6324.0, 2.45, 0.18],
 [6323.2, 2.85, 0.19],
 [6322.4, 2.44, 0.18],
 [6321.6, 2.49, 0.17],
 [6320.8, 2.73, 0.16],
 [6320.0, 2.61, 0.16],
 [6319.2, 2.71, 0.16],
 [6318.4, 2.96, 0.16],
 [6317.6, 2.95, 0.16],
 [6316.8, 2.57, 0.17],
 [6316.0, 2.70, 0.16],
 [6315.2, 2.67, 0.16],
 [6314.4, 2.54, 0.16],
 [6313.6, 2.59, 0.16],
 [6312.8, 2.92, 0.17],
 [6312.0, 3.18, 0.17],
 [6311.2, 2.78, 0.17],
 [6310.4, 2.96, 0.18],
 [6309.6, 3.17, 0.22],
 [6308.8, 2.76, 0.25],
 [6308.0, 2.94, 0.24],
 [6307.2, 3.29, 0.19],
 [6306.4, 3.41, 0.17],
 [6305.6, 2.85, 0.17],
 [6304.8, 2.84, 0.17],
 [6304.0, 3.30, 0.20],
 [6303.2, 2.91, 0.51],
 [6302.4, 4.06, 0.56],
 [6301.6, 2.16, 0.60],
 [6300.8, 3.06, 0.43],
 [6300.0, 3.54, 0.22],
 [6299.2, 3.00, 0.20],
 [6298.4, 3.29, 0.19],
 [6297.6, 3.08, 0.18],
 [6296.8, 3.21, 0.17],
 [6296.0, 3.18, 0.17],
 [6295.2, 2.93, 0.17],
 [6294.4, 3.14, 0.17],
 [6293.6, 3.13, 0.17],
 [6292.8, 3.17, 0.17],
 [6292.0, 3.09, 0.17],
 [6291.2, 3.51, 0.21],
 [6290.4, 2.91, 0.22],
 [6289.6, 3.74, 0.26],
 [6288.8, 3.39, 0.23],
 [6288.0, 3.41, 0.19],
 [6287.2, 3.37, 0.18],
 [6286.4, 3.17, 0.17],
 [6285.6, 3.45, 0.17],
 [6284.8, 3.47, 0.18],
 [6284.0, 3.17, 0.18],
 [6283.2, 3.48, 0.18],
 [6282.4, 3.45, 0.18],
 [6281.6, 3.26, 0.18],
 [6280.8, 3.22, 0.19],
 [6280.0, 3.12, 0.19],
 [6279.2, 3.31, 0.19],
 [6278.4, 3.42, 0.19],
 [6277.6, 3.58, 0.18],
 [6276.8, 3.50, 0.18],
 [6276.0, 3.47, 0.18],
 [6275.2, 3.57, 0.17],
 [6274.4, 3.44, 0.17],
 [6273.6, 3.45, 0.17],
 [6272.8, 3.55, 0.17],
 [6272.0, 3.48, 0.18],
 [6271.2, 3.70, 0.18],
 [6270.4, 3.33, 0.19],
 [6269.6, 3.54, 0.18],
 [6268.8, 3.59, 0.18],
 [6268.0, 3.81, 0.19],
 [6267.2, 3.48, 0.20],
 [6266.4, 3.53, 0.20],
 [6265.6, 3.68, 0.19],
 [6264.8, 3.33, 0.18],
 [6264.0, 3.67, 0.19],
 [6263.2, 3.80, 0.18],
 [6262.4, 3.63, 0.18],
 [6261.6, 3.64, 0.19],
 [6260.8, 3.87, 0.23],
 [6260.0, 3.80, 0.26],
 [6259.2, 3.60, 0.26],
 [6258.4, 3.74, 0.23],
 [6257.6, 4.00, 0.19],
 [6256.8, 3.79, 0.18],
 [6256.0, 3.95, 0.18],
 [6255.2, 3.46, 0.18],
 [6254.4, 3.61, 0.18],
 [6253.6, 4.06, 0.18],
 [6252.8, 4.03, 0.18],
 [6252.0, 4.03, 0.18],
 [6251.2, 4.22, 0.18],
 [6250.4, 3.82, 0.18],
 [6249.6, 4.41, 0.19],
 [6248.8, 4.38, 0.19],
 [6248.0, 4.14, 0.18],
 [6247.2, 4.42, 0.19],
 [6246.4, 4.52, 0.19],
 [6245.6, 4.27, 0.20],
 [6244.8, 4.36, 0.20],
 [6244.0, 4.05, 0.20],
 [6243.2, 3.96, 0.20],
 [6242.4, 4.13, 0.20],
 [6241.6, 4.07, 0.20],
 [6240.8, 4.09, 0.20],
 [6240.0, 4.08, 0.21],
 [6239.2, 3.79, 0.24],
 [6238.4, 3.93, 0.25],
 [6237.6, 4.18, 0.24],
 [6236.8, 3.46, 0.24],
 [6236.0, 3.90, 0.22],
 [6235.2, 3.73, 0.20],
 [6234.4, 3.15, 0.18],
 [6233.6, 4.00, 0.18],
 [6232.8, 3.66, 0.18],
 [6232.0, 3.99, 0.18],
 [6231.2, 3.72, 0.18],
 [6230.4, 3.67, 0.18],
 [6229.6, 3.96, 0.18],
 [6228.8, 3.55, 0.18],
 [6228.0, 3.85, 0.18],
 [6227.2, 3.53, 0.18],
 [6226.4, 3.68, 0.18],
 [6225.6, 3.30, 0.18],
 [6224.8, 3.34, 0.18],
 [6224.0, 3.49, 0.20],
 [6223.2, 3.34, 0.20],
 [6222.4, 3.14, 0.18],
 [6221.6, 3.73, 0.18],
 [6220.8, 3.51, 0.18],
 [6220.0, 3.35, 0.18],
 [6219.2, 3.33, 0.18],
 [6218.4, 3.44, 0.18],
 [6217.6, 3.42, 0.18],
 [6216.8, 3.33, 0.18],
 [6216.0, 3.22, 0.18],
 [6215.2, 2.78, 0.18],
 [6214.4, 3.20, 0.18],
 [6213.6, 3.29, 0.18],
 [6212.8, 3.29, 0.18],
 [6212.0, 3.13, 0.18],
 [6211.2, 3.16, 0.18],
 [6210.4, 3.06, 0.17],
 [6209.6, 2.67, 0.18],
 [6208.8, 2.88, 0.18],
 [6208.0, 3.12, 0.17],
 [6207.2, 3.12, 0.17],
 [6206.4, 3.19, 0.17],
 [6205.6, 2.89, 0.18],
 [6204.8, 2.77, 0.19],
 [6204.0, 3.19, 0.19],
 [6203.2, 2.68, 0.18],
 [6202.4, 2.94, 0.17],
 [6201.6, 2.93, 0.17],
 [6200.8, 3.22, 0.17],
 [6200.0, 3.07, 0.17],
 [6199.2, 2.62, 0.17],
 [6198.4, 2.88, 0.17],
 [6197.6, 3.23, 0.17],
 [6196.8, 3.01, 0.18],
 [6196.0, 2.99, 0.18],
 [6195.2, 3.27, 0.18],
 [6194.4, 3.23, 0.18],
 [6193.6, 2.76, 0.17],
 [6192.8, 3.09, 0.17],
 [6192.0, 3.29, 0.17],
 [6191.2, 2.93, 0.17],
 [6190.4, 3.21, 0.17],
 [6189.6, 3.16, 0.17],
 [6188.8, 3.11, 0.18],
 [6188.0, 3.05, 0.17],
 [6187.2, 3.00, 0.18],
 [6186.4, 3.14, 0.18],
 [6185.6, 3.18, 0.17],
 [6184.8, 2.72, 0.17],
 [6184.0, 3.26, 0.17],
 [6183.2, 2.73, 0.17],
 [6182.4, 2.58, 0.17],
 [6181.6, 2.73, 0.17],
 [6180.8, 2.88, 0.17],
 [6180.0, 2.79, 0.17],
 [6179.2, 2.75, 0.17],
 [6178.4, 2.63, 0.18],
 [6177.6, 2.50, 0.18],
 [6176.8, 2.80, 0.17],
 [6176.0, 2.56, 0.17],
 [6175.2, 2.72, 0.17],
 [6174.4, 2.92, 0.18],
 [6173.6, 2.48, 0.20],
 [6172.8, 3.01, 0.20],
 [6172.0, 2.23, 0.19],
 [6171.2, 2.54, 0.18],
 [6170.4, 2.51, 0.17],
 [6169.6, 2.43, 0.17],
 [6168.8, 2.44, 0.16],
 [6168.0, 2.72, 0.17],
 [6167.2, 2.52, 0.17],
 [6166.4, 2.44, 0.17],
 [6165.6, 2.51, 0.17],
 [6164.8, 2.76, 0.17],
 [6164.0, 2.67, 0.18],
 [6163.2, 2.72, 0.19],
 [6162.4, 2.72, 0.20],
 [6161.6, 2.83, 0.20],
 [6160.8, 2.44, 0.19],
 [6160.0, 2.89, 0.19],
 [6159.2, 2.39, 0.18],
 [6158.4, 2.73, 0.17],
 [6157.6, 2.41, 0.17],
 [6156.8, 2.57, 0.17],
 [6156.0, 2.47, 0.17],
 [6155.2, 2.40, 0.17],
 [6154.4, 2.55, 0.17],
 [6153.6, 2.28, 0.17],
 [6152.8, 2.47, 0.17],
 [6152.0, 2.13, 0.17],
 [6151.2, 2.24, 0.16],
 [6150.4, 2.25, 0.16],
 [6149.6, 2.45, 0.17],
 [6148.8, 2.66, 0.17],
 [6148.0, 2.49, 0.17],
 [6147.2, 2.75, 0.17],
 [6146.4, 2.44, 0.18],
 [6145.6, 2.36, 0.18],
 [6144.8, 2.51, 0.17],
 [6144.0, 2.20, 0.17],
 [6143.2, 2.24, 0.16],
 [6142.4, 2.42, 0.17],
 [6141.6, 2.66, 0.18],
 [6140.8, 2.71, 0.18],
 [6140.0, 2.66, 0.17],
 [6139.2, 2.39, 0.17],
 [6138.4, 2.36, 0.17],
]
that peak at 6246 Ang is C III] 1909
